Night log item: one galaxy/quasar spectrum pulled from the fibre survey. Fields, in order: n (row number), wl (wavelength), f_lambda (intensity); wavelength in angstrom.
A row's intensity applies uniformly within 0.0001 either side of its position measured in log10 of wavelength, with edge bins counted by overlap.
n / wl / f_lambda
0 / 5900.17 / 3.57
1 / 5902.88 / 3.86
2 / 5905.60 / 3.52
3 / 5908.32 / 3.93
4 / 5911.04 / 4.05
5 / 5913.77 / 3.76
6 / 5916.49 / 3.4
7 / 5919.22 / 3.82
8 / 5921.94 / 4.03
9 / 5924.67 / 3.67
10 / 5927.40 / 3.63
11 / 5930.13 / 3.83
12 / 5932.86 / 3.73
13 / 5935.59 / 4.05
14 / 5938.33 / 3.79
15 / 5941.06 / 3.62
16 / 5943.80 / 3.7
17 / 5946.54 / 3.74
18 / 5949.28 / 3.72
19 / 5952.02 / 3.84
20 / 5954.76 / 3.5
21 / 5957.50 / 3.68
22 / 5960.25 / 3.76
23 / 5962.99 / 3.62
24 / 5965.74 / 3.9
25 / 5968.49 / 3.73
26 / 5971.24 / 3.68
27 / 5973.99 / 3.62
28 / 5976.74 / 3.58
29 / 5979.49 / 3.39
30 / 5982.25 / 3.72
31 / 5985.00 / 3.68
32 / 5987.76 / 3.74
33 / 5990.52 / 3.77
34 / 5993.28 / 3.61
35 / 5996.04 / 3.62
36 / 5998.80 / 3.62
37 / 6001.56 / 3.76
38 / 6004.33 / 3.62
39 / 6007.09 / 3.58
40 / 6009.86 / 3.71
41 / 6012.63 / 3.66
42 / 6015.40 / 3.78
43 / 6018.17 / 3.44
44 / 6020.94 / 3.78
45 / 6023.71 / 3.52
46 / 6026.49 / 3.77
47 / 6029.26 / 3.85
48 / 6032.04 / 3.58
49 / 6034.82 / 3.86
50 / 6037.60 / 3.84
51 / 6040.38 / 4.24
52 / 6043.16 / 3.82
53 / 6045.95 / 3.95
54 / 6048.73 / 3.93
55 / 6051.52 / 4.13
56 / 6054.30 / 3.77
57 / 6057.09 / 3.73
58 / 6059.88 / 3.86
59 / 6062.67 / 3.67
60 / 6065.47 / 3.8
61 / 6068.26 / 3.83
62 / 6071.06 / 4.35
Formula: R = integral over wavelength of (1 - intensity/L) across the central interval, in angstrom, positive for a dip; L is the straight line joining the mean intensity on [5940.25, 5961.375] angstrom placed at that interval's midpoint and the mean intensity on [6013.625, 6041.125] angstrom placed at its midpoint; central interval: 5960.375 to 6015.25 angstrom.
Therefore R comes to 0.8 angstrom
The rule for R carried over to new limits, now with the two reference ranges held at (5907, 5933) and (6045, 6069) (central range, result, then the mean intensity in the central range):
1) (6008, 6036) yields 1.05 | 3.69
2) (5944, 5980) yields 1.19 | 3.68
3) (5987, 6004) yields 0.63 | 3.68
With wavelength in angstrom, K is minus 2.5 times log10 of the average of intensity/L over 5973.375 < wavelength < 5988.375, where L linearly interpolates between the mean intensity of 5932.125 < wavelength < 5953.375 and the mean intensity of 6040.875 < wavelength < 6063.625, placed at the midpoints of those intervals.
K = 0.06 mag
